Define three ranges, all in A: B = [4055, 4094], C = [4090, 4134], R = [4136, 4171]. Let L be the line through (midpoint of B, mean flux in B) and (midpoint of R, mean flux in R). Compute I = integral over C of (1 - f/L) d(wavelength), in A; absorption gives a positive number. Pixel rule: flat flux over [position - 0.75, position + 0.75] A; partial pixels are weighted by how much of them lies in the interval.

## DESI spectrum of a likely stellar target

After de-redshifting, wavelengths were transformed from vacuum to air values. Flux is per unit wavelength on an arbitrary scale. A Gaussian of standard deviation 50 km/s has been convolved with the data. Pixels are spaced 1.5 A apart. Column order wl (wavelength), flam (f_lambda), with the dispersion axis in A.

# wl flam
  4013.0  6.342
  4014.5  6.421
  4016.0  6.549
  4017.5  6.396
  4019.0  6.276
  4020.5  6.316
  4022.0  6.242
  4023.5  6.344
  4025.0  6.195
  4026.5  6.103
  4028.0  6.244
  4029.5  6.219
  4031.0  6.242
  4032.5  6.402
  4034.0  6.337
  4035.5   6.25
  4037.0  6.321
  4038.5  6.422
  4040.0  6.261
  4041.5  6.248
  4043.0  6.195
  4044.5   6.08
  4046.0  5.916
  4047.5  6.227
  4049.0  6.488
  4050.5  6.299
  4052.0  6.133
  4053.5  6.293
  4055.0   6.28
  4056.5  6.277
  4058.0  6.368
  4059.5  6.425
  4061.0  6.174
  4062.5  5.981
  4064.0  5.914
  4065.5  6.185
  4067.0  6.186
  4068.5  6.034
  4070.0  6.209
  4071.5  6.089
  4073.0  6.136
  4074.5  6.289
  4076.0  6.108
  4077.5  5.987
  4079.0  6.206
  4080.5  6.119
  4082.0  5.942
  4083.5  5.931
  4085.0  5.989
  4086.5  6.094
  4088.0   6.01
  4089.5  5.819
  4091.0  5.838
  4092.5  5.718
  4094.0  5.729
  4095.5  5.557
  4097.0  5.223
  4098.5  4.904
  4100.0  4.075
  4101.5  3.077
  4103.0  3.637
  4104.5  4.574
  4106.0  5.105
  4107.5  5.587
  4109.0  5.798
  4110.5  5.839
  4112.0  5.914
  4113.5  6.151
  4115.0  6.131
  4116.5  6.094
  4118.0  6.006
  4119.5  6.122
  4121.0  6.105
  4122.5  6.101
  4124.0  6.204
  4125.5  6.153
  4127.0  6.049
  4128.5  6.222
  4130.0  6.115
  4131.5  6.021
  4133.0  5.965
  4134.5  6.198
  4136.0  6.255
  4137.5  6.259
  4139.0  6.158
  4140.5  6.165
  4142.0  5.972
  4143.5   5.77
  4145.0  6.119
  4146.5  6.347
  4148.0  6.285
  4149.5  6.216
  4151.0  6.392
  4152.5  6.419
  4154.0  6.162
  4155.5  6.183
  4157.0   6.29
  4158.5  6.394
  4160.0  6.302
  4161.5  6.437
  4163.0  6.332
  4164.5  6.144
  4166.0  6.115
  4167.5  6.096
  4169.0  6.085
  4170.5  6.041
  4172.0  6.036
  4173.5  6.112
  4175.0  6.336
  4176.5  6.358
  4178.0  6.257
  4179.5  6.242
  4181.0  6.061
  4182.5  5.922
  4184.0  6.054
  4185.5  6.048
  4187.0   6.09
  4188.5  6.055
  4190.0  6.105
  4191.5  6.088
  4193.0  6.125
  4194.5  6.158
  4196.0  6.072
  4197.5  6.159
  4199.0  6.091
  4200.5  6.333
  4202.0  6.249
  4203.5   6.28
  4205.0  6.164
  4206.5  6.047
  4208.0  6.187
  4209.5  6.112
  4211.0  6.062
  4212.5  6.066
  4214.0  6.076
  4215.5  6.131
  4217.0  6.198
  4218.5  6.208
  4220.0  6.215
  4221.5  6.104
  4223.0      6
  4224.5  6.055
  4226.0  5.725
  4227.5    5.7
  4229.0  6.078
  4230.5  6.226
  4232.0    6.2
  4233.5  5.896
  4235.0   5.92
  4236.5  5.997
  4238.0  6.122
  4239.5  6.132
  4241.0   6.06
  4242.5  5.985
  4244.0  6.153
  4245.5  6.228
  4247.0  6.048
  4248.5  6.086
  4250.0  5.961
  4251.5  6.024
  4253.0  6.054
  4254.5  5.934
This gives 3.9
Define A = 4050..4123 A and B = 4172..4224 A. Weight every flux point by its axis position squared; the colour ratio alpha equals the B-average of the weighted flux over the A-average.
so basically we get 1.1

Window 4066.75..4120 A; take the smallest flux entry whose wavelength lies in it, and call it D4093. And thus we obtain 3.077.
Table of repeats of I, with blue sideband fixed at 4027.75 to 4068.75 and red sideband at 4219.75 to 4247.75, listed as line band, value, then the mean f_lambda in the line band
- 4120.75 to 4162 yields -0.3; 6.19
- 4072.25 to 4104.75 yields 3.6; 5.51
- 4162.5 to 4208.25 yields -0.4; 6.14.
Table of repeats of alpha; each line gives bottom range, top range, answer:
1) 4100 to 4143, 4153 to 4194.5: 1.10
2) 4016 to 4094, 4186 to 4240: 1.07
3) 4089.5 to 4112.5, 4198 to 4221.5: 1.27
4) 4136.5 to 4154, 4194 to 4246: 1.02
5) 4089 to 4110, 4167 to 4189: 1.26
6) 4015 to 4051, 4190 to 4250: 1.06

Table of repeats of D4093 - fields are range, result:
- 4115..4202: 5.77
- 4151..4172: 6.036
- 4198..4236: 5.7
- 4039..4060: 5.916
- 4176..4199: 5.922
